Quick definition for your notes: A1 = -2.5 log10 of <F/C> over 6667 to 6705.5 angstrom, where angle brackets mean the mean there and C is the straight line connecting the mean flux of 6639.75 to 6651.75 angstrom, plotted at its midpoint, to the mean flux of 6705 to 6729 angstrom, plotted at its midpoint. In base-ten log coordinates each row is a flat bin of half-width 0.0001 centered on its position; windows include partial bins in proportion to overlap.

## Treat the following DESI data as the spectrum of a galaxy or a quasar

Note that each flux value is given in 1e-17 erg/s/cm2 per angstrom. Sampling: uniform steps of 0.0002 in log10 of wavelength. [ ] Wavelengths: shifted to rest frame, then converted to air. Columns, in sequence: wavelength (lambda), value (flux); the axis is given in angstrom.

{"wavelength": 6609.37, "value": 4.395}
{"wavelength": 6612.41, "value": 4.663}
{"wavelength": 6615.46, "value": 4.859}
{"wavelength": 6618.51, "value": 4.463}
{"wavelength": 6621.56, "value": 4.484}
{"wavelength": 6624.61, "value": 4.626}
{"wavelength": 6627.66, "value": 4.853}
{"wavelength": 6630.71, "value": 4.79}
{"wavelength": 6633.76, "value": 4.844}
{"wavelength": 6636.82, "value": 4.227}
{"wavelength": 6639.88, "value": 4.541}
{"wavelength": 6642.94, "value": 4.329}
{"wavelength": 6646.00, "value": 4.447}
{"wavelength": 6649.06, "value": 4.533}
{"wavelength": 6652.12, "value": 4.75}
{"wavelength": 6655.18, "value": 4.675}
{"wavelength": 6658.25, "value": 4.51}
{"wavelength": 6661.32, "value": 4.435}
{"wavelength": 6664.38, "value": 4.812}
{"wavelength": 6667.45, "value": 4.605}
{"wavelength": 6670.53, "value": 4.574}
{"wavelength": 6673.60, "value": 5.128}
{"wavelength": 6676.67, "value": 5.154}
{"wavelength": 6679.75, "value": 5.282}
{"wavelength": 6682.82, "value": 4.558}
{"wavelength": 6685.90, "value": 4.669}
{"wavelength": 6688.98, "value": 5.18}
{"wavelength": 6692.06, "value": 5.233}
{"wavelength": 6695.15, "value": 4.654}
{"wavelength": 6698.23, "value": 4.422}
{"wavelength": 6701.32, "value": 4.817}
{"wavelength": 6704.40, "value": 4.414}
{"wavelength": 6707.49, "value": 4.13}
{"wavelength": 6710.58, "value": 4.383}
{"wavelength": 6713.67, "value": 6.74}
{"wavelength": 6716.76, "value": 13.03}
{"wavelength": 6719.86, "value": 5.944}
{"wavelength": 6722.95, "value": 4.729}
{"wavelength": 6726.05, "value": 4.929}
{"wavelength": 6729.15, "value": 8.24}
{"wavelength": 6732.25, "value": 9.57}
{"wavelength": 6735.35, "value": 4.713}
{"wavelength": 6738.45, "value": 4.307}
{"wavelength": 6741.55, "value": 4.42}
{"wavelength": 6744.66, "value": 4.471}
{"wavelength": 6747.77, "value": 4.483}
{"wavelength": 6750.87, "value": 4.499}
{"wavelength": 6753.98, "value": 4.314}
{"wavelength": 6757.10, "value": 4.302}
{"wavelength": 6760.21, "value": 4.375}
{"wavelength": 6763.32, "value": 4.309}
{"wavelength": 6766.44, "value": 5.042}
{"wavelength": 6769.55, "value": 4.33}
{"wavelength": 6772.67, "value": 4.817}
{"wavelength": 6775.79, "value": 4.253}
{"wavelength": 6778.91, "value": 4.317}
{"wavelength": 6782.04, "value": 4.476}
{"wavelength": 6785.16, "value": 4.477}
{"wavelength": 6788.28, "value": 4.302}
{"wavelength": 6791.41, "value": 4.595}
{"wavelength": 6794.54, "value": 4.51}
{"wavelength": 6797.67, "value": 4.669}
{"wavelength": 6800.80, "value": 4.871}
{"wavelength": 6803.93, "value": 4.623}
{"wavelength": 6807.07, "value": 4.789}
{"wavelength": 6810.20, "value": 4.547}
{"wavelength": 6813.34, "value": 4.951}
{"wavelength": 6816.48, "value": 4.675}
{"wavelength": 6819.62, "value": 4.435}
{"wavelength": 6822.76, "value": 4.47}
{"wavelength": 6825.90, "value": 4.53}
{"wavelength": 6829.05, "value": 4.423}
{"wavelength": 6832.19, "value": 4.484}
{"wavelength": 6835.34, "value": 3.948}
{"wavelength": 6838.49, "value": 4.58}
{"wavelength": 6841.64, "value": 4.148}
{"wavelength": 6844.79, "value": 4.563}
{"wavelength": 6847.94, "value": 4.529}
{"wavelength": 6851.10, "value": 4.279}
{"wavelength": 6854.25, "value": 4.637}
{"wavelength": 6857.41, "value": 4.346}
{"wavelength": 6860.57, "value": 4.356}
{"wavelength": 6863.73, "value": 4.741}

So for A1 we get 0.14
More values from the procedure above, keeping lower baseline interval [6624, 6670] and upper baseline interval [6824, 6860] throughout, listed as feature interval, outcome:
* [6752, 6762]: 0.038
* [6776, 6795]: 0.008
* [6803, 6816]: -0.069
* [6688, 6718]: -0.235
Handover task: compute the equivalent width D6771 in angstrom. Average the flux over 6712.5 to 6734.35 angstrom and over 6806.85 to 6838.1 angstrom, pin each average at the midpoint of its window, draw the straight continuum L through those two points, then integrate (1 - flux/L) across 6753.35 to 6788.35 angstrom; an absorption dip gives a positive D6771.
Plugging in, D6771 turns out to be 9.3 angstrom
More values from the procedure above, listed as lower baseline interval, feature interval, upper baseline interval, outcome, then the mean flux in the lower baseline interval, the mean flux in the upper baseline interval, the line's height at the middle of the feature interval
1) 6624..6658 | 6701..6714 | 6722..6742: 2.0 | 4.6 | 5.96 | 5.59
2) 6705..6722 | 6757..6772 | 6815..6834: 3.0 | 6.64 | 4.5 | 5.65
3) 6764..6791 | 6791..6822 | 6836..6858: -1.4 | 4.5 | 4.42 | 4.47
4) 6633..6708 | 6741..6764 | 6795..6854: 1.0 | 4.68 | 4.53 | 4.6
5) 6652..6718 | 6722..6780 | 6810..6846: -1.4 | 5.16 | 4.48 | 4.85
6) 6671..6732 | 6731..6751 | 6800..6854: 0.4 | 5.63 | 4.52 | 5.28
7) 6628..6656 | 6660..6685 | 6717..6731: 2.6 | 4.58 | 6.7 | 5.37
